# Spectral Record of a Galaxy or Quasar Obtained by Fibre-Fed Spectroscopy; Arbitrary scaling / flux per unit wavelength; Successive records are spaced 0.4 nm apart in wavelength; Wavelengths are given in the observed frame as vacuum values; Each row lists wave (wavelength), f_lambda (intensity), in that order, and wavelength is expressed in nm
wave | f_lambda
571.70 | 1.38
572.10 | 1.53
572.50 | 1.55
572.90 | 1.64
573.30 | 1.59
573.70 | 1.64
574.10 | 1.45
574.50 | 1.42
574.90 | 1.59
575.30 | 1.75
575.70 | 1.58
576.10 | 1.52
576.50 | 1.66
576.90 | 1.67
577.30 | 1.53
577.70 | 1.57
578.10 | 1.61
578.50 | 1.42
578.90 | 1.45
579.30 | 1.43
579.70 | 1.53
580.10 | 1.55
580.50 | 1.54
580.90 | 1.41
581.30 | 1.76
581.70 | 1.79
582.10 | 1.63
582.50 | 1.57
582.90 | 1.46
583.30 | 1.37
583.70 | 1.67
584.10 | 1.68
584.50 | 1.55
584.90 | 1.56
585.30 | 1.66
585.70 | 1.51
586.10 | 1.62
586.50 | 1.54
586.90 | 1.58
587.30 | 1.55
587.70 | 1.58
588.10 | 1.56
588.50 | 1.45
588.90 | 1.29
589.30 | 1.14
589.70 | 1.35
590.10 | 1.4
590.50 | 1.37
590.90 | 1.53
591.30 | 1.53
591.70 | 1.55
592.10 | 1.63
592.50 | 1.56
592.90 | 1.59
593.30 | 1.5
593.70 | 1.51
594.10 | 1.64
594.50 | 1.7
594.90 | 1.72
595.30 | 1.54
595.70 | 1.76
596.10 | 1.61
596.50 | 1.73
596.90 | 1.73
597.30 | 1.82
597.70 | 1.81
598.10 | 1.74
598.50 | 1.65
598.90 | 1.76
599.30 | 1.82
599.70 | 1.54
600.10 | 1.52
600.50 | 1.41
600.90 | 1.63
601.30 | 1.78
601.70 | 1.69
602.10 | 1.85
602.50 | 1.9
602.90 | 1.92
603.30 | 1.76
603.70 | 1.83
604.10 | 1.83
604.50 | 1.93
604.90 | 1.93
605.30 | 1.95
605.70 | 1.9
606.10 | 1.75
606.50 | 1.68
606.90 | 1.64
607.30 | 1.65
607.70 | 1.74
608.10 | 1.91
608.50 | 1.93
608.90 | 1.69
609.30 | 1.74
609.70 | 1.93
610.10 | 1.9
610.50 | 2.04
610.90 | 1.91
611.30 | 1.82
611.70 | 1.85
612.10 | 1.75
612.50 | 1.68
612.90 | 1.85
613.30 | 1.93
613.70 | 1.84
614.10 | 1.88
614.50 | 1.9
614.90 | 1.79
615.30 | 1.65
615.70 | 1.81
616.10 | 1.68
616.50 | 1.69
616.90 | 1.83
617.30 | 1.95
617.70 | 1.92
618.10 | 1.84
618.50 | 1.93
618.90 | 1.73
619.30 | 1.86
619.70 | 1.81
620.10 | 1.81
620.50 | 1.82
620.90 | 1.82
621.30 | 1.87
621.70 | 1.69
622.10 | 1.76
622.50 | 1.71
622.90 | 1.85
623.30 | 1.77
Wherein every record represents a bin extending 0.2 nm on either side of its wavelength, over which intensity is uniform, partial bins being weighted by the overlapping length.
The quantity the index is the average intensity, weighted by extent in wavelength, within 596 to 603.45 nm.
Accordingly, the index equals 1.72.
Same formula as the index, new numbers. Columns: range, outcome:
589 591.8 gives 1.4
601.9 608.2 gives 1.82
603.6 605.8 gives 1.9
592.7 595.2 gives 1.61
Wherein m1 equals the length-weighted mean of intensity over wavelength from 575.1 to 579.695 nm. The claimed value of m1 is 1.56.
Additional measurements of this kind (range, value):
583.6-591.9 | 1.51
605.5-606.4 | 1.81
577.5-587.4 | 1.56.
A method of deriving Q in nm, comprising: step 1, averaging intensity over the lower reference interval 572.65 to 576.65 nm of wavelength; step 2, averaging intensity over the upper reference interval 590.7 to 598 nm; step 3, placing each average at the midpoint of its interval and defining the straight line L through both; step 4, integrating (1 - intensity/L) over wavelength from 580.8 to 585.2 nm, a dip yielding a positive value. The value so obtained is 0.04 nm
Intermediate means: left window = 1.58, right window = 1.64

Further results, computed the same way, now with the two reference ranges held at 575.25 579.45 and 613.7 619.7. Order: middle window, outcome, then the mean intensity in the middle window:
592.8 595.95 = 0.094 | 1.62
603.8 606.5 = -0.190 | 1.86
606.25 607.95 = 0.067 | 1.69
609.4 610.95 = -0.139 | 1.94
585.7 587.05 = 0.040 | 1.57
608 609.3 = -0.042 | 1.82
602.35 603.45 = -0.086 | 1.86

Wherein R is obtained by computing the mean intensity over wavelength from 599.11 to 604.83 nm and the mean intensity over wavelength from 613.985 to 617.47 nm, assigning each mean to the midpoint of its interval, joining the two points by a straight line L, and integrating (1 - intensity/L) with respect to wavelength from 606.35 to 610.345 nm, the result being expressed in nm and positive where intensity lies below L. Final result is -0.04 nm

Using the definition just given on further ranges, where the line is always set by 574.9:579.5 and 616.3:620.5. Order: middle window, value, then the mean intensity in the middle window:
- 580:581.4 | 0.03 nm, 1.55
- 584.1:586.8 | 0.06 nm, 1.58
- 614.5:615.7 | 0.03 nm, 1.76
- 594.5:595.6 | 0.02 nm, 1.65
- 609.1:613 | -0.13 nm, 1.85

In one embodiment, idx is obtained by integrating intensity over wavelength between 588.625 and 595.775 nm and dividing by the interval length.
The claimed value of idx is 1.51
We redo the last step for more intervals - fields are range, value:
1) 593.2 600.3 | 1.67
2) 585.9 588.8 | 1.55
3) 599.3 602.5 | 1.66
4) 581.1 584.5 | 1.61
